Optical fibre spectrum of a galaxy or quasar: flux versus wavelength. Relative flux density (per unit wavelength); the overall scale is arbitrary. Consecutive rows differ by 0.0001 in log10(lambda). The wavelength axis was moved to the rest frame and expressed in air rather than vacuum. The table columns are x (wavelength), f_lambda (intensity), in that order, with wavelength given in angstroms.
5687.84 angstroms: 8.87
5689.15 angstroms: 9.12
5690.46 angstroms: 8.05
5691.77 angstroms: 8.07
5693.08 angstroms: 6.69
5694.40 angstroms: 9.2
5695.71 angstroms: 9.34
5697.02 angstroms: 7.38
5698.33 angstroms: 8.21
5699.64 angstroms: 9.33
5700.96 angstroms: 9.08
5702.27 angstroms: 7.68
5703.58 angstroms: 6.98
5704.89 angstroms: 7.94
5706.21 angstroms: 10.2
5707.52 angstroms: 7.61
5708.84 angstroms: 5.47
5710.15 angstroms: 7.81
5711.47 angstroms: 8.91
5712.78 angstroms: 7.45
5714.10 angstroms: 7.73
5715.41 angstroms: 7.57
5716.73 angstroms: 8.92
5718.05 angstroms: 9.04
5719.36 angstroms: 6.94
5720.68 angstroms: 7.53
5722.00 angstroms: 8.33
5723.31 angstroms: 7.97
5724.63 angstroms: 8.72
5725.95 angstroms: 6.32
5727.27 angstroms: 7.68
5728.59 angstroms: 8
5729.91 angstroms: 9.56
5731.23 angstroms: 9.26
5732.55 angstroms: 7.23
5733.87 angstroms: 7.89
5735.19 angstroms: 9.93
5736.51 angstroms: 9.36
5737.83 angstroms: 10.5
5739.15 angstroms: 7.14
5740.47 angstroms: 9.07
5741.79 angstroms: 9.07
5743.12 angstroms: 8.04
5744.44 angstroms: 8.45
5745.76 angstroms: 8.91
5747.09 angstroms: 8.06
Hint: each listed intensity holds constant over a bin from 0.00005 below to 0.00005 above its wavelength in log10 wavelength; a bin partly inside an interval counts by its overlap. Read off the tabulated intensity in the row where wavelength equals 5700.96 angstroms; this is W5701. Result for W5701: 9.08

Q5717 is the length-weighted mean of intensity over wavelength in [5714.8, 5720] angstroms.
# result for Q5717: 8.13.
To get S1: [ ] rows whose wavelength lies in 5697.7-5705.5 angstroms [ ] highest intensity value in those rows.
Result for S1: 9.33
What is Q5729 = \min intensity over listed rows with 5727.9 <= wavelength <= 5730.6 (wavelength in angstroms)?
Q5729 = 8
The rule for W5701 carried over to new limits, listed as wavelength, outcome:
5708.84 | 5.47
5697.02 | 7.38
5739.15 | 7.14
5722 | 8.33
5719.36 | 6.94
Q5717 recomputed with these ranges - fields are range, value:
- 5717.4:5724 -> 7.97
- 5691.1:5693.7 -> 7.4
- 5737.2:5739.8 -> 8.81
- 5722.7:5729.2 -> 7.73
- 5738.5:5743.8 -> 8.33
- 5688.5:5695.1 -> 8.23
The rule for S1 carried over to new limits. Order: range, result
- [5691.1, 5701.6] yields 9.34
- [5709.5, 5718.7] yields 9.04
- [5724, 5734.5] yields 9.56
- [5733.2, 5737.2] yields 9.93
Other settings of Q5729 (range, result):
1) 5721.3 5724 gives 7.97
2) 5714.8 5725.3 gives 6.94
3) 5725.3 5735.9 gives 6.32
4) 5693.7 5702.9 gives 7.38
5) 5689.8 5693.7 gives 6.69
